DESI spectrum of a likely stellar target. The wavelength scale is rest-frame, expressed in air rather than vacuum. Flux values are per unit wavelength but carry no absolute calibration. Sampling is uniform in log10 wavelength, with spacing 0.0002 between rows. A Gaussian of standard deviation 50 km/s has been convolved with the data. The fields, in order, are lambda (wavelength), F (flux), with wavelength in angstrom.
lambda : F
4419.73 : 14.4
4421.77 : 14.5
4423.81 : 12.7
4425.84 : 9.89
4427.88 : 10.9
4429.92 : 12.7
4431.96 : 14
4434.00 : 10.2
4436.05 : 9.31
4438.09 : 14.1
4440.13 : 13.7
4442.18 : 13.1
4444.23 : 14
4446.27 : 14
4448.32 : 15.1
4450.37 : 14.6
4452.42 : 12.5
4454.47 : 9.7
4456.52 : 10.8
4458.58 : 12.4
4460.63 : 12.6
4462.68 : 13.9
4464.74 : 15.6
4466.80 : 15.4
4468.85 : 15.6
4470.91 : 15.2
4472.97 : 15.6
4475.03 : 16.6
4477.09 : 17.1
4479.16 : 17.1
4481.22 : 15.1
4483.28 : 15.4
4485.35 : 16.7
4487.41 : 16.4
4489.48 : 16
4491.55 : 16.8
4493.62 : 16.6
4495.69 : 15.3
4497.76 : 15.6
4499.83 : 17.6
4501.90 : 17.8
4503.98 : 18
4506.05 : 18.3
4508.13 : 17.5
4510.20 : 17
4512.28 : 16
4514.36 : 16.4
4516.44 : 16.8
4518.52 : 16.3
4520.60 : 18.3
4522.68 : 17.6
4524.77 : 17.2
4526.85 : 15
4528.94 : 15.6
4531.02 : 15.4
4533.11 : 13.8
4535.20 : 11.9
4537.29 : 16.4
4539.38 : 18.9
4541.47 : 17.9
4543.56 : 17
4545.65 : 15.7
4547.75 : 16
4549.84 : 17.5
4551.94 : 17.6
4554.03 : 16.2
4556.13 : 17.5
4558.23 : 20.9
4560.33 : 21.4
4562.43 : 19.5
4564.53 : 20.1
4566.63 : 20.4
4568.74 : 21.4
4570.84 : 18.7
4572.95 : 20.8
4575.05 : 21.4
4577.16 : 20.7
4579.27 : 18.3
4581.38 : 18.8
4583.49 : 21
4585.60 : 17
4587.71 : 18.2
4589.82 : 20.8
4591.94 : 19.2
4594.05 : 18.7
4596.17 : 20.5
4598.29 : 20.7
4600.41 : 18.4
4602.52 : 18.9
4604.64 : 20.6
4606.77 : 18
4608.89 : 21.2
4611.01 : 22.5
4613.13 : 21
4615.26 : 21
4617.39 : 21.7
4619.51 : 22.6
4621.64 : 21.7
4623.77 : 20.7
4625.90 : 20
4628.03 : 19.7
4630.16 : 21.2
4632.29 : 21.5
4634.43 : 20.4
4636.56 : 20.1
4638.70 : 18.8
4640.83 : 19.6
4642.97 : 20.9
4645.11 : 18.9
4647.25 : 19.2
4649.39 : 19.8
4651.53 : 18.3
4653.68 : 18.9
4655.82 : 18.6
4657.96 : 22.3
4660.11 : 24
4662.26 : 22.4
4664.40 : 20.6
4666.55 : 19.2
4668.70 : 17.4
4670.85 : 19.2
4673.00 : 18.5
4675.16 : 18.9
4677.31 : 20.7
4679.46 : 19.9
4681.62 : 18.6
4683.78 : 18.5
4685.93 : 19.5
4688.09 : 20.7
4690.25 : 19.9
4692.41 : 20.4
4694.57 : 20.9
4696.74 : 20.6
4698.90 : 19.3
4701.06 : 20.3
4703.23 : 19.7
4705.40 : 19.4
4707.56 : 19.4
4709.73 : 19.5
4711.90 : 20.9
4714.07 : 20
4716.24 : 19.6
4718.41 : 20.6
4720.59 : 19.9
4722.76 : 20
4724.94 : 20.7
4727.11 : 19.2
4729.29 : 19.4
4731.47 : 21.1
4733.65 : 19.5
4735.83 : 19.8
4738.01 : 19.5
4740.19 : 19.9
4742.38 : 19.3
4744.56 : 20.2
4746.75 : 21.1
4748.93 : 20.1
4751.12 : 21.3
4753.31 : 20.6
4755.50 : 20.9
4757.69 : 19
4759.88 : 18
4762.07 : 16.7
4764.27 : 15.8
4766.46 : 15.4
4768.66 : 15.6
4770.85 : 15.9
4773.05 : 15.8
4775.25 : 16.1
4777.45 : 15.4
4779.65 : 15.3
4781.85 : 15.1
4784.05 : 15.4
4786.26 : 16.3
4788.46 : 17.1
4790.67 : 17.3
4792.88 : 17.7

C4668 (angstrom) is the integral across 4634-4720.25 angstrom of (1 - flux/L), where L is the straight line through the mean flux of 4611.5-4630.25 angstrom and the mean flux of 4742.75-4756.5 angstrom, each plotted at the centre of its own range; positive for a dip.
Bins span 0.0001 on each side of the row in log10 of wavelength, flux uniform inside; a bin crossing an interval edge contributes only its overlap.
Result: 4.3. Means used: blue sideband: 21.1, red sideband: 20.6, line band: 19.9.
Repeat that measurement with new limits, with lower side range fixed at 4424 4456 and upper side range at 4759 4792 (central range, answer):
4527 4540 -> -1.6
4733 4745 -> -3.1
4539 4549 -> -2.5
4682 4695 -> -4.0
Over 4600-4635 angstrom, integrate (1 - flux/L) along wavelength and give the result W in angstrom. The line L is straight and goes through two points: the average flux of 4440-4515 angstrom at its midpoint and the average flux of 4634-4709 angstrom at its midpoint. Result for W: -4.0 angstrom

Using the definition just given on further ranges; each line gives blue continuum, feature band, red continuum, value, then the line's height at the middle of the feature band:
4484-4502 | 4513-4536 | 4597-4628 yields 2.15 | 17.5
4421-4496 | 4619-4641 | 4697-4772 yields -4.07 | 17.4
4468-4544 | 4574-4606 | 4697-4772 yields -3.72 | 17.5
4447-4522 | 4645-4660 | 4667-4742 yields -0.78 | 18.8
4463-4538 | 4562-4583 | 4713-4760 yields -3.22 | 17.4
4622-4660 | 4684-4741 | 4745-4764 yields -0.64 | 19.7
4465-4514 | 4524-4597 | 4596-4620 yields 2.80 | 18.9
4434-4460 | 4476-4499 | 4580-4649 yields -2.78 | 14.5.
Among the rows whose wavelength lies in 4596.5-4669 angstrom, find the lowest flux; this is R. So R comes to 17.4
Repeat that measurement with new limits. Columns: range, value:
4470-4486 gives 15.1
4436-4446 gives 9.31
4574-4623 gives 17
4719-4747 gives 19.2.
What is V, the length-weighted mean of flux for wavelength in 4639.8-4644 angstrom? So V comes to 20.2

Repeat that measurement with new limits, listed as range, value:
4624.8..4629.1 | 19.9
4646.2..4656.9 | 19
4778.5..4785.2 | 15.3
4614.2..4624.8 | 21.5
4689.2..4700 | 20.2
